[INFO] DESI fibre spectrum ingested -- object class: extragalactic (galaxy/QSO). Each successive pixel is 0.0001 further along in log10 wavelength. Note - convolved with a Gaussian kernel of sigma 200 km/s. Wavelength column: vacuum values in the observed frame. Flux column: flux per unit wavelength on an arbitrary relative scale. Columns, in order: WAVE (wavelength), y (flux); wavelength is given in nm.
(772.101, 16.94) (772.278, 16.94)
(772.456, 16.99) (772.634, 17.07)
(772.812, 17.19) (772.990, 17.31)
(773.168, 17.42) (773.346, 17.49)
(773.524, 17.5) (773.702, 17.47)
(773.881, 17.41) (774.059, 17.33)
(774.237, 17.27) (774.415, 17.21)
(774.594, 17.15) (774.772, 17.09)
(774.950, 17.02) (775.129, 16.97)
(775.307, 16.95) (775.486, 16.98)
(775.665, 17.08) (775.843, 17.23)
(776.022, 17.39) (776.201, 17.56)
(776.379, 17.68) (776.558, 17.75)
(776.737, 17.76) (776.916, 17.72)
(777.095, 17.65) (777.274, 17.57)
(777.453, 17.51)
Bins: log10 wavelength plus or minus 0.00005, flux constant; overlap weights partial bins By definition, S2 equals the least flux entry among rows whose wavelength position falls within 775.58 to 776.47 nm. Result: 17.08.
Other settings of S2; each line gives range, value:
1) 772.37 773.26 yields 16.99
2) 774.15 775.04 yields 17.02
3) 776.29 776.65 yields 17.68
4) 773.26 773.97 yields 17.41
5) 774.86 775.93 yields 16.95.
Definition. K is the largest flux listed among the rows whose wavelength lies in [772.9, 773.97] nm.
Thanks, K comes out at 17.5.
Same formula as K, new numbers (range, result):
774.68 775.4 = 17.09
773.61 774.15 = 17.47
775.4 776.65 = 17.75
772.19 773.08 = 17.31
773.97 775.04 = 17.33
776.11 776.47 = 17.68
